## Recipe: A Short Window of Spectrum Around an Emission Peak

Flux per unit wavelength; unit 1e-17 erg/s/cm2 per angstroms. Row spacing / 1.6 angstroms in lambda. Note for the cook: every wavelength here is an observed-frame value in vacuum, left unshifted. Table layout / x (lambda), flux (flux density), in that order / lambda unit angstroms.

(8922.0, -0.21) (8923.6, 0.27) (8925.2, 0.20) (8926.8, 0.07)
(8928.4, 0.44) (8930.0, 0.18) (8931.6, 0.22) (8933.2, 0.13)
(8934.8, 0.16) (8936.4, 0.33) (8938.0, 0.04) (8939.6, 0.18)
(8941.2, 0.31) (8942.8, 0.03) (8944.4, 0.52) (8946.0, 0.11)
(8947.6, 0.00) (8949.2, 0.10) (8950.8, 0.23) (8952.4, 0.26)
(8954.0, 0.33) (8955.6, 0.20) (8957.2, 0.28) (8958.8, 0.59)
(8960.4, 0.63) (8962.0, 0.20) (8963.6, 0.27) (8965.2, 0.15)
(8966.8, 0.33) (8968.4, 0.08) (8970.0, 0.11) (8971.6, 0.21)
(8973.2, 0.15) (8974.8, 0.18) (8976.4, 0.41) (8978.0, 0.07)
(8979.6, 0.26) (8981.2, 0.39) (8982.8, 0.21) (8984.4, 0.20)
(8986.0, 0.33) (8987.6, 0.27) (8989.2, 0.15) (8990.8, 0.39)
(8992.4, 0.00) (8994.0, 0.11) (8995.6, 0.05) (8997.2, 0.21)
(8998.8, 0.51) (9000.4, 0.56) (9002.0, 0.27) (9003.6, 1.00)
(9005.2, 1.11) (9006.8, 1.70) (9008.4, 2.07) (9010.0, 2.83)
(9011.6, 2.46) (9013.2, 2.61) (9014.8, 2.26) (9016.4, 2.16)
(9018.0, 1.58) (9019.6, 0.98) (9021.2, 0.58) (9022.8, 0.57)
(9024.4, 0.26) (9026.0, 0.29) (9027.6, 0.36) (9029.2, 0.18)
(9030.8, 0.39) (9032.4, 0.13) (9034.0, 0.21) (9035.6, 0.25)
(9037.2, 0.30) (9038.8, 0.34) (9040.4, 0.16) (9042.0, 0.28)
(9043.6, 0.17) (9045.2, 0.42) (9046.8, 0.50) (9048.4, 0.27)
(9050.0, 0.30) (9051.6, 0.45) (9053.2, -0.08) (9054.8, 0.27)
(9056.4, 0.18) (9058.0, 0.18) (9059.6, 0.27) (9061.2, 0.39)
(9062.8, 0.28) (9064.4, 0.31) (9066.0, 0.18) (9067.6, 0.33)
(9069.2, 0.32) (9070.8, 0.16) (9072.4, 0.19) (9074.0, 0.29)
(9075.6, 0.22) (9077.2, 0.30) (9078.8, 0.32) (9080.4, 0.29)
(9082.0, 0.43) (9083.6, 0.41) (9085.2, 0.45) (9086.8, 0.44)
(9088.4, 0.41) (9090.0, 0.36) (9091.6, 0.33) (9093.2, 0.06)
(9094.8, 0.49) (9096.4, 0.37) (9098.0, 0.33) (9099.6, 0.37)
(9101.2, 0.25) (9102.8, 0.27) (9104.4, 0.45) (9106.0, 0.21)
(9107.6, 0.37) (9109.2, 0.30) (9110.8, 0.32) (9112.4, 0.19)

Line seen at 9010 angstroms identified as [O II]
